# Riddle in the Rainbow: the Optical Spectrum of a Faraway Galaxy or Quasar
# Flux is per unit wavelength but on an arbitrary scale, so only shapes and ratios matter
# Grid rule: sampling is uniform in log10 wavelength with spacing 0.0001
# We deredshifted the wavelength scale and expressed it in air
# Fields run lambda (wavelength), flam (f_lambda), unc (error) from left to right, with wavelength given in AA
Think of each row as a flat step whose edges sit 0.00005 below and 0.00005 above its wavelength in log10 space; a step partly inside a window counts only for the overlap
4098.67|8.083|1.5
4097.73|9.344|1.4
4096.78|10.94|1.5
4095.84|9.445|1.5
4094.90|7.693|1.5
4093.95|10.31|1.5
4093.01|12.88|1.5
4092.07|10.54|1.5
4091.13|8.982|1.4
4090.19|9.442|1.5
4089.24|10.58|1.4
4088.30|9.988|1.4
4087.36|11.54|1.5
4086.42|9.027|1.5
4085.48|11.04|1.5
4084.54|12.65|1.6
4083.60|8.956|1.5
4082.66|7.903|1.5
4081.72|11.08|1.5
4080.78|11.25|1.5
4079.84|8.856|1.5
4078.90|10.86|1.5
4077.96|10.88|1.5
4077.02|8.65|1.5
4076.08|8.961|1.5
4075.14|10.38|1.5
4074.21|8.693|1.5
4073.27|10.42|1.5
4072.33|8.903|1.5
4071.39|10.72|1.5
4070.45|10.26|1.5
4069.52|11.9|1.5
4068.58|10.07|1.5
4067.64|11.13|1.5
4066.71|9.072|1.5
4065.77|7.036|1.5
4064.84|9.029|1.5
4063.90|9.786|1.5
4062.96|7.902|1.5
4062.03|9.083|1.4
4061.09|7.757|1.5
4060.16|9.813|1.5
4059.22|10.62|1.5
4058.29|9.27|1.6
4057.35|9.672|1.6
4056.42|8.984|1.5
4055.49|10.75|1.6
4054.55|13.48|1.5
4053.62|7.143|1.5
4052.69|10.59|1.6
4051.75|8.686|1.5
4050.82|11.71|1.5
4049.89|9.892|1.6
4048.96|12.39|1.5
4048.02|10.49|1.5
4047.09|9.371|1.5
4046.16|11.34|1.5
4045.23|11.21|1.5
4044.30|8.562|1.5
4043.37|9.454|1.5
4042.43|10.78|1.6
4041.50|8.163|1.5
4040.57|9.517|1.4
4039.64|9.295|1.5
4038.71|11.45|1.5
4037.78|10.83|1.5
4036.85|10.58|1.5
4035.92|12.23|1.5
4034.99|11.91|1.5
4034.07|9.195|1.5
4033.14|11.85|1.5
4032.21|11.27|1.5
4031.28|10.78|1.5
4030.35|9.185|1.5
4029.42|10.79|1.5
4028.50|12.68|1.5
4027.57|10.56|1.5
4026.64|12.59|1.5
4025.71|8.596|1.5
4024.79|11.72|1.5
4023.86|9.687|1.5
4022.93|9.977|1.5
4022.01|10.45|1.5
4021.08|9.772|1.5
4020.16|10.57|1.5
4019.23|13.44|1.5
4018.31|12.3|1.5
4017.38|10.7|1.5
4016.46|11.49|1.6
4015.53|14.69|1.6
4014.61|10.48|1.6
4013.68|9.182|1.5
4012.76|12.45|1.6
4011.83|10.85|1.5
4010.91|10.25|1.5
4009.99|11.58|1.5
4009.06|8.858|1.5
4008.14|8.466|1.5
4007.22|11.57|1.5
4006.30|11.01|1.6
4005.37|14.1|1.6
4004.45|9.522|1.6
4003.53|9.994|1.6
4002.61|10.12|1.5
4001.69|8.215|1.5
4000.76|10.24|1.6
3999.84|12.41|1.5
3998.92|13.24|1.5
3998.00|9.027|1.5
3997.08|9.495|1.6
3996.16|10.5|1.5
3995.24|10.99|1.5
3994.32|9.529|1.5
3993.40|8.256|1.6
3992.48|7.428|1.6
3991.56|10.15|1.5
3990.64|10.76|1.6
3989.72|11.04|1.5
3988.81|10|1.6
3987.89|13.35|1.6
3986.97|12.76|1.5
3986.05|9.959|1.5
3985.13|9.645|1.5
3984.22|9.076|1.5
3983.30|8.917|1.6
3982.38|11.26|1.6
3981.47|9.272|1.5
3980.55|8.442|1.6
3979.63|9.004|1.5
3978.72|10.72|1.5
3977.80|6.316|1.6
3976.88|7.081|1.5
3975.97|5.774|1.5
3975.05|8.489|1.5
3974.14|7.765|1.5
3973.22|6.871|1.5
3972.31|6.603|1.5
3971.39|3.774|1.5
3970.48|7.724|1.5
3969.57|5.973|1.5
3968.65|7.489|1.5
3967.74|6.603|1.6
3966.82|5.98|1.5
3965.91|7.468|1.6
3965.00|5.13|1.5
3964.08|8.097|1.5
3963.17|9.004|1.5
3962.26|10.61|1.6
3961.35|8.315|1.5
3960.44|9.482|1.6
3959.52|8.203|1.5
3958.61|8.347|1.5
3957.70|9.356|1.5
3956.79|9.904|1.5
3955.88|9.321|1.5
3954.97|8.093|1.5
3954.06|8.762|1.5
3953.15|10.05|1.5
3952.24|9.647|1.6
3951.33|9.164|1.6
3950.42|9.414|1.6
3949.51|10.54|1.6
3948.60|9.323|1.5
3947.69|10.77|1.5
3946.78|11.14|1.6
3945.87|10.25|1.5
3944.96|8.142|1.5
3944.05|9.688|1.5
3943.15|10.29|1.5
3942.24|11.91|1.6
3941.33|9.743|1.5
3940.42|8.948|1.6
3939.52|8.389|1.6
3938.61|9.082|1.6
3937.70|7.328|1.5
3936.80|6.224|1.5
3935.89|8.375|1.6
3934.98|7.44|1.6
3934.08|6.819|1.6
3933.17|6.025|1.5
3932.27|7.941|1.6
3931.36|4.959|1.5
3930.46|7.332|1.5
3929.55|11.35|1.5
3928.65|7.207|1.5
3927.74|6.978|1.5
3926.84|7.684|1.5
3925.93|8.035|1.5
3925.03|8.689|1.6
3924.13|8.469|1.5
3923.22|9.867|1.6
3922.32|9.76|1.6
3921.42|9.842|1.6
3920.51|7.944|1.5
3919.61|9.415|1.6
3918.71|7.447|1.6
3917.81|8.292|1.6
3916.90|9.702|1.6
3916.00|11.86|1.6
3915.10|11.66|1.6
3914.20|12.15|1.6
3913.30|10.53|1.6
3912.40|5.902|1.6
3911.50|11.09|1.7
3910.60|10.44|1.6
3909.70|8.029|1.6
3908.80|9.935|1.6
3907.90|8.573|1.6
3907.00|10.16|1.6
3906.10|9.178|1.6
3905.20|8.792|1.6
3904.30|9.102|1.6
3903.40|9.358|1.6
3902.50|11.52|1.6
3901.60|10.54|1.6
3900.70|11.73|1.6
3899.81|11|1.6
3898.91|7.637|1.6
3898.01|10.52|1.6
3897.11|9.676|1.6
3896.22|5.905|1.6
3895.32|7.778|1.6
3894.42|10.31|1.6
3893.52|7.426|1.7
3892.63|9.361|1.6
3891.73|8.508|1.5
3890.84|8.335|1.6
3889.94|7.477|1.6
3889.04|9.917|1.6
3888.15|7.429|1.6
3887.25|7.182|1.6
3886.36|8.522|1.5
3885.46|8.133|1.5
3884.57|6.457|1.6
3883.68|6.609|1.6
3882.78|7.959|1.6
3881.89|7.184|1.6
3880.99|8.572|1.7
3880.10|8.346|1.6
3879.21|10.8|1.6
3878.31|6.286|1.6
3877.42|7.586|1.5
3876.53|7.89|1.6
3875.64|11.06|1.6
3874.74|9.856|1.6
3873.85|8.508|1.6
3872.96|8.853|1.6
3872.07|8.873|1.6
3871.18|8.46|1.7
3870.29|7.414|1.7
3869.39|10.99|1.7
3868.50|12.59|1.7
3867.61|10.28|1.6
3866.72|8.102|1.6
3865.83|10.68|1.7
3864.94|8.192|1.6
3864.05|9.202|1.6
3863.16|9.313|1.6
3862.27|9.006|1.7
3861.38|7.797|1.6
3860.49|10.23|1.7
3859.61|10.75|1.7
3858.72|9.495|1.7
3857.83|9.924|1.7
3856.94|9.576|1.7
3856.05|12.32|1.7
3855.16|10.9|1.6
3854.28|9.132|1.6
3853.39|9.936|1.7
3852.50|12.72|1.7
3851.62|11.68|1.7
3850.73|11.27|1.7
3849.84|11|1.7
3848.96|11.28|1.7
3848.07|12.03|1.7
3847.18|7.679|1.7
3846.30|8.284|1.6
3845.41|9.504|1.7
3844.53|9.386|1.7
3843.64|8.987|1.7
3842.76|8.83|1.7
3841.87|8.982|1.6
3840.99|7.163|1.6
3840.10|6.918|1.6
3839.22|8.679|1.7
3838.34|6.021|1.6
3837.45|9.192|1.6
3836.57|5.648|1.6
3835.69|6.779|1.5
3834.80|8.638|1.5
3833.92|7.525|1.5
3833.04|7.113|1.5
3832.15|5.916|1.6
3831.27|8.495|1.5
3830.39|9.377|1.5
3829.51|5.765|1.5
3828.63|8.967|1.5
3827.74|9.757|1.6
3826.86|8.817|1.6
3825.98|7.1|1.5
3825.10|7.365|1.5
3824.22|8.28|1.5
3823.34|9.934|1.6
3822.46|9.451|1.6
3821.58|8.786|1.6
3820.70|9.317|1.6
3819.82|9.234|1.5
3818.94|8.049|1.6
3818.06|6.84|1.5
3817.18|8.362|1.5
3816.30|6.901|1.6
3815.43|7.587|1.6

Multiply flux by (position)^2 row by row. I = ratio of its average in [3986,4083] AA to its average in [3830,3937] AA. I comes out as 1.25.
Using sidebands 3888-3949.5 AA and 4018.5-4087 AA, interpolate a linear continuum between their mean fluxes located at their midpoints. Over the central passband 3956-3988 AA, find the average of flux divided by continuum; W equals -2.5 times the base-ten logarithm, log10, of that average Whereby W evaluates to 0.143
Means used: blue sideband 9.03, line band 8.32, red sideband 10.2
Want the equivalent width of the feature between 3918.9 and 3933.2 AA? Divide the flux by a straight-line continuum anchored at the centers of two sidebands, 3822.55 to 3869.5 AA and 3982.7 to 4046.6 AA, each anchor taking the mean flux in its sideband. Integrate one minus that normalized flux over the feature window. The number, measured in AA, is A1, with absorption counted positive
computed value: 2.3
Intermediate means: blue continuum 9.12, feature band 8.27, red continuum 10.6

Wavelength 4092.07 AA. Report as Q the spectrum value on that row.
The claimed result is 10.54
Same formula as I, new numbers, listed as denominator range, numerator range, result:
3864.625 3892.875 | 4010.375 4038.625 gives 1.38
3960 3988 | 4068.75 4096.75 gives 1.30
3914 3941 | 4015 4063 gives 1.31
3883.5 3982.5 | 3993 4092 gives 1.26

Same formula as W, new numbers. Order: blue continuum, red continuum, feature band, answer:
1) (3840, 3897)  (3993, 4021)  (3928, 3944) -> 0.20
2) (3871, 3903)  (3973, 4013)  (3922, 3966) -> 0.07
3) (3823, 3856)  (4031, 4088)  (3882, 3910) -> 0.04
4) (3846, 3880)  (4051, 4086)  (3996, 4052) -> -0.10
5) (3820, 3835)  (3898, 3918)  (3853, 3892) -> 0.02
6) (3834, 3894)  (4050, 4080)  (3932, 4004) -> 0.05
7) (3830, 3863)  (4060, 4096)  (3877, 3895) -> 0.14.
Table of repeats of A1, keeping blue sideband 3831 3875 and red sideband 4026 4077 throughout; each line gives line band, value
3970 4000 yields 1.8 AA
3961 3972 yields 2.9 AA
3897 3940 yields 2.5 AA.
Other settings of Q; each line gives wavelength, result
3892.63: 9.361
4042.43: 10.78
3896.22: 5.905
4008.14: 8.466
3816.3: 6.901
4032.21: 11.27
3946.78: 11.14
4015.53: 14.69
